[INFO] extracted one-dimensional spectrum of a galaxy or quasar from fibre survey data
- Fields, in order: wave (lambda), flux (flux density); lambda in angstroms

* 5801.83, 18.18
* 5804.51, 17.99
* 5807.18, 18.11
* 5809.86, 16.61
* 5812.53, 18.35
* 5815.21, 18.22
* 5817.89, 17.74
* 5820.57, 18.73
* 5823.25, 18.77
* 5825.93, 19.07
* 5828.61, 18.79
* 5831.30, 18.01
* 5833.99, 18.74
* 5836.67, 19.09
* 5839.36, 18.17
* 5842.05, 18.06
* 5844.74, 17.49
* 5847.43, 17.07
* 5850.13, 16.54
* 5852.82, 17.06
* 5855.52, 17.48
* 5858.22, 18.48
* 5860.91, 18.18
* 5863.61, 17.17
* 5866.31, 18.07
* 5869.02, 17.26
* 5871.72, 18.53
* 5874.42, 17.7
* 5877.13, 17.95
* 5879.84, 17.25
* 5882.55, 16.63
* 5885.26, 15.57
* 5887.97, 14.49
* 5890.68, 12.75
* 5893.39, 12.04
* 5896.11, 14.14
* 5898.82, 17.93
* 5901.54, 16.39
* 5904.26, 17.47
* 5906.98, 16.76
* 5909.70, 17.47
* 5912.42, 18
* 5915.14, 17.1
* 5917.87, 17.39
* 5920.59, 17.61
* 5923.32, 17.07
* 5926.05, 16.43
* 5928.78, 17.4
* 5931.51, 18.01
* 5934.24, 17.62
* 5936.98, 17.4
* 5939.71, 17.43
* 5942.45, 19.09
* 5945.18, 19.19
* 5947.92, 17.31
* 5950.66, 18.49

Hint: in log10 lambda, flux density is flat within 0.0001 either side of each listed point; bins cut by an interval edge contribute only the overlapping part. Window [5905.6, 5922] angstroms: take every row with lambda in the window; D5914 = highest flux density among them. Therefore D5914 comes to 18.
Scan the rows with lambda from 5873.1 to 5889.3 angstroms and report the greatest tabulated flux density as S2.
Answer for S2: 17.95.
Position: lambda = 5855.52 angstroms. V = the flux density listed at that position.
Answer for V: 17.48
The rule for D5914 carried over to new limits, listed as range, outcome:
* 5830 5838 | 19.09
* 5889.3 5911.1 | 17.93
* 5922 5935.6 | 18.01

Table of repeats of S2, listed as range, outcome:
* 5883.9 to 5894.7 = 15.57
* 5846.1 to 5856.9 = 17.48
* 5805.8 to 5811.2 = 18.11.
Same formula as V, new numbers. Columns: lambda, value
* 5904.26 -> 17.47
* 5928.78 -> 17.4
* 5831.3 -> 18.01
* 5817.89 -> 17.74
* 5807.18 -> 18.11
